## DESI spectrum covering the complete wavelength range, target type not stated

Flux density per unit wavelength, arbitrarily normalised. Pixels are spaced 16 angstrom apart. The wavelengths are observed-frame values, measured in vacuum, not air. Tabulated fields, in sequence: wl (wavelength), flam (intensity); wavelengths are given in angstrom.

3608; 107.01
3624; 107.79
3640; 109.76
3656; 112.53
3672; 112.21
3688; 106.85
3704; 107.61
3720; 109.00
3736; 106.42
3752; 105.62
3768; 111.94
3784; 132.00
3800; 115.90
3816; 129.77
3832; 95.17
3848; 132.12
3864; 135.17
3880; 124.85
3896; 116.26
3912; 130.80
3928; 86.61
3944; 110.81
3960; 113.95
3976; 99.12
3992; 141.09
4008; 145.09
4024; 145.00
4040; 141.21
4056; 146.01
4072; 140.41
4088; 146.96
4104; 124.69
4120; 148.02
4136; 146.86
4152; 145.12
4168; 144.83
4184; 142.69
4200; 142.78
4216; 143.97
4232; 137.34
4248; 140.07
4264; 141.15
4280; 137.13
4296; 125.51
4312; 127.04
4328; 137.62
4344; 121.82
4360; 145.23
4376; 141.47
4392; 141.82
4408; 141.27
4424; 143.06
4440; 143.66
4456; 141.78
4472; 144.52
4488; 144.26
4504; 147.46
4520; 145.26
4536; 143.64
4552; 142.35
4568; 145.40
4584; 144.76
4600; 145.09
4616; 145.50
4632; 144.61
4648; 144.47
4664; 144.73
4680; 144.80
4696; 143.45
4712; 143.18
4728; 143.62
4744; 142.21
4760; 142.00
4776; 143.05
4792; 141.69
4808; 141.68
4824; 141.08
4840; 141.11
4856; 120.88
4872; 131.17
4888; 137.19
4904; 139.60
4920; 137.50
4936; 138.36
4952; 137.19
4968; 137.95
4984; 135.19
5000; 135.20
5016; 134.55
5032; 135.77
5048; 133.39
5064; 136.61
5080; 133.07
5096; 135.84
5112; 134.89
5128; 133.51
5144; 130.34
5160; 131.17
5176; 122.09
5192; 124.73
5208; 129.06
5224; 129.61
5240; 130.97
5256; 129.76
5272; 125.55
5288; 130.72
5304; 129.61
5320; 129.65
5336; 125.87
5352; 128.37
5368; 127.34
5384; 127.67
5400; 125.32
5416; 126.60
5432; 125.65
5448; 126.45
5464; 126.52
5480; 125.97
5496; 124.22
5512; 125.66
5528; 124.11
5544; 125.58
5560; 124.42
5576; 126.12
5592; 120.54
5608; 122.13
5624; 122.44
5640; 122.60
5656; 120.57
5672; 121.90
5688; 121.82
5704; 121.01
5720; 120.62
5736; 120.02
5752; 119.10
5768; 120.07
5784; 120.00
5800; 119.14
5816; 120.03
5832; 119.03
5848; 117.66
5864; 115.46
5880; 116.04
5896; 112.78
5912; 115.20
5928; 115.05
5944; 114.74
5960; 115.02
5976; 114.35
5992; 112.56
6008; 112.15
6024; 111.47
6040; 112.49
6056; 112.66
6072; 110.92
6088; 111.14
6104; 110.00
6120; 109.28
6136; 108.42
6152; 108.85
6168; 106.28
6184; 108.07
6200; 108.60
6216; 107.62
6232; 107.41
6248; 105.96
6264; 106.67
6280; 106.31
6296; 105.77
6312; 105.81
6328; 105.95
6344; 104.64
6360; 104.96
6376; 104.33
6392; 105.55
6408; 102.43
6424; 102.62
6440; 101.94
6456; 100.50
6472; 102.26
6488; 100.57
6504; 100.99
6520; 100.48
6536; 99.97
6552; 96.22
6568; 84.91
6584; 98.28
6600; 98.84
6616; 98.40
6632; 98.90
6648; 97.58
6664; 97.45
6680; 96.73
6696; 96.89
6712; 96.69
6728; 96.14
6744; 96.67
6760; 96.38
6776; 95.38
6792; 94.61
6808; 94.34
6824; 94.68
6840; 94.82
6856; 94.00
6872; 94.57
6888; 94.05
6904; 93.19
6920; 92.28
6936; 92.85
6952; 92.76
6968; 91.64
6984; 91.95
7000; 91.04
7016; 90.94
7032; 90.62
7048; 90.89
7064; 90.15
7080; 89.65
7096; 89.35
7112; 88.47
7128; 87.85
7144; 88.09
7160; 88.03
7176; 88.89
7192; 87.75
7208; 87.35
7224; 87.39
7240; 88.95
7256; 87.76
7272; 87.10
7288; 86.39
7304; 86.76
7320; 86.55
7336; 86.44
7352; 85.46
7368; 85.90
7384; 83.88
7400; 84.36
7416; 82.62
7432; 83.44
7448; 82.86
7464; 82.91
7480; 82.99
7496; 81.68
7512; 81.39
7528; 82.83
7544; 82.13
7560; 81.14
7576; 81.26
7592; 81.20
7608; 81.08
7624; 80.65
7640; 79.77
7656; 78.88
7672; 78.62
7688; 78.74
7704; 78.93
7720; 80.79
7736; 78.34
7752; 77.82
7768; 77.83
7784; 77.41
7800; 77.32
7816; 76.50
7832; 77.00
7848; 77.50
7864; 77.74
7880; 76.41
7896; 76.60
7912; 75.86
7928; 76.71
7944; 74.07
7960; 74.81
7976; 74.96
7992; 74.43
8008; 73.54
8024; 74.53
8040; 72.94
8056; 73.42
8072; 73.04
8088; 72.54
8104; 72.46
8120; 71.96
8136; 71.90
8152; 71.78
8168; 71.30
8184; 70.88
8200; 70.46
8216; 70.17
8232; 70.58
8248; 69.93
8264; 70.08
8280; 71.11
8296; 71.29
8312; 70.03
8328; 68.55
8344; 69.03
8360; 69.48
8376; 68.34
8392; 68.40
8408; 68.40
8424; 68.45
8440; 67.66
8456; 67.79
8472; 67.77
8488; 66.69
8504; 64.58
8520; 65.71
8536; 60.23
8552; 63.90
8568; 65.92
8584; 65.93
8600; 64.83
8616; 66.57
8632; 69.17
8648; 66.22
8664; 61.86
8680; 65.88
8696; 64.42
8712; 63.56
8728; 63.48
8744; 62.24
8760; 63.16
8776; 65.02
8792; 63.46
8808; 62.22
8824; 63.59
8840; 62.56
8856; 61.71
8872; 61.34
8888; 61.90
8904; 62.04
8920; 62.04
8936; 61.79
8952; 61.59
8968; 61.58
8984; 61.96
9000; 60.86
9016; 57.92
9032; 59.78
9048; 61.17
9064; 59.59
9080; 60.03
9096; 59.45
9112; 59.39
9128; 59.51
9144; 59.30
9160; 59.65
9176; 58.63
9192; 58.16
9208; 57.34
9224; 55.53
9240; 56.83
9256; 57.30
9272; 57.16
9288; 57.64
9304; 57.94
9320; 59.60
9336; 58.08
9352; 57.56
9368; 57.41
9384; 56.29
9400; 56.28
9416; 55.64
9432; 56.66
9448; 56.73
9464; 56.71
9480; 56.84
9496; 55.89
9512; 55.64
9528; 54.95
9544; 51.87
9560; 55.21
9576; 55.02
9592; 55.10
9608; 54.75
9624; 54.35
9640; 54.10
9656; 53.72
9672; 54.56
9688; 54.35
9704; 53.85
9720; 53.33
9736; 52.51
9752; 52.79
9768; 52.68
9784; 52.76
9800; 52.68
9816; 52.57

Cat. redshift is 0.000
